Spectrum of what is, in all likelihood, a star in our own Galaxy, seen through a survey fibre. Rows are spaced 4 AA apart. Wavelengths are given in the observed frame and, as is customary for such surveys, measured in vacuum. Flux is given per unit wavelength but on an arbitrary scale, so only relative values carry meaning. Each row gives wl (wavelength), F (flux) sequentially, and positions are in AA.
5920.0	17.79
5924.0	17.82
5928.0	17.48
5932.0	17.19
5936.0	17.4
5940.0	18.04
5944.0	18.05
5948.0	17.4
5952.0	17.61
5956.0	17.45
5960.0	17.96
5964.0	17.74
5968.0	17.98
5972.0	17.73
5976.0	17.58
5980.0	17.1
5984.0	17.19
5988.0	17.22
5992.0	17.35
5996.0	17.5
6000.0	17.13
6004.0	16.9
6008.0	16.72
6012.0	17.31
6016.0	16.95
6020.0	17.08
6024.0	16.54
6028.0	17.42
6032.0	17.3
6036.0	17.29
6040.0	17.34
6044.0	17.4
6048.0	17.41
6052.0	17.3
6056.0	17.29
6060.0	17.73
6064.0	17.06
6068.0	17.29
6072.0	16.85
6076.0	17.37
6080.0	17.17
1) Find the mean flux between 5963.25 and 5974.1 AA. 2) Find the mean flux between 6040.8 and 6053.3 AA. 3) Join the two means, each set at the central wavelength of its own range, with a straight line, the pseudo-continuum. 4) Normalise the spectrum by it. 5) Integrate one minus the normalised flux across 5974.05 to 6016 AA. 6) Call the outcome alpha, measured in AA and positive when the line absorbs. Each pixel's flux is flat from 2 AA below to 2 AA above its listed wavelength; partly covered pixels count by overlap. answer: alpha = 1.15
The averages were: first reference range 17.8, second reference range 17.4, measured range 17.2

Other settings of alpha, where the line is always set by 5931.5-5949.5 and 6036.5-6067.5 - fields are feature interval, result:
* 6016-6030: 0.34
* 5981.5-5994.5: 0.20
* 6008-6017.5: 0.22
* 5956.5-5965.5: -0.10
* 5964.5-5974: -0.14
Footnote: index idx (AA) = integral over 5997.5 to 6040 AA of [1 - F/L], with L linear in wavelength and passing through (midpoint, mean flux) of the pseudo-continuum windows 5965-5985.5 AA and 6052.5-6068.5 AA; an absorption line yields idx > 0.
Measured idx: 0.9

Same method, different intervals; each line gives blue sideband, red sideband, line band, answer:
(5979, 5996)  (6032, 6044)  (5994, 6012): 0.2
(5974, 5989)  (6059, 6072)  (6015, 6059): 0.1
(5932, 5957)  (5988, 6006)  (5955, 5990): -0.3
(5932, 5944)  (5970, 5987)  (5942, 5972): -0.3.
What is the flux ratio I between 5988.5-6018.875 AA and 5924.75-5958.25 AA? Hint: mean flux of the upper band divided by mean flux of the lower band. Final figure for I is 0.97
